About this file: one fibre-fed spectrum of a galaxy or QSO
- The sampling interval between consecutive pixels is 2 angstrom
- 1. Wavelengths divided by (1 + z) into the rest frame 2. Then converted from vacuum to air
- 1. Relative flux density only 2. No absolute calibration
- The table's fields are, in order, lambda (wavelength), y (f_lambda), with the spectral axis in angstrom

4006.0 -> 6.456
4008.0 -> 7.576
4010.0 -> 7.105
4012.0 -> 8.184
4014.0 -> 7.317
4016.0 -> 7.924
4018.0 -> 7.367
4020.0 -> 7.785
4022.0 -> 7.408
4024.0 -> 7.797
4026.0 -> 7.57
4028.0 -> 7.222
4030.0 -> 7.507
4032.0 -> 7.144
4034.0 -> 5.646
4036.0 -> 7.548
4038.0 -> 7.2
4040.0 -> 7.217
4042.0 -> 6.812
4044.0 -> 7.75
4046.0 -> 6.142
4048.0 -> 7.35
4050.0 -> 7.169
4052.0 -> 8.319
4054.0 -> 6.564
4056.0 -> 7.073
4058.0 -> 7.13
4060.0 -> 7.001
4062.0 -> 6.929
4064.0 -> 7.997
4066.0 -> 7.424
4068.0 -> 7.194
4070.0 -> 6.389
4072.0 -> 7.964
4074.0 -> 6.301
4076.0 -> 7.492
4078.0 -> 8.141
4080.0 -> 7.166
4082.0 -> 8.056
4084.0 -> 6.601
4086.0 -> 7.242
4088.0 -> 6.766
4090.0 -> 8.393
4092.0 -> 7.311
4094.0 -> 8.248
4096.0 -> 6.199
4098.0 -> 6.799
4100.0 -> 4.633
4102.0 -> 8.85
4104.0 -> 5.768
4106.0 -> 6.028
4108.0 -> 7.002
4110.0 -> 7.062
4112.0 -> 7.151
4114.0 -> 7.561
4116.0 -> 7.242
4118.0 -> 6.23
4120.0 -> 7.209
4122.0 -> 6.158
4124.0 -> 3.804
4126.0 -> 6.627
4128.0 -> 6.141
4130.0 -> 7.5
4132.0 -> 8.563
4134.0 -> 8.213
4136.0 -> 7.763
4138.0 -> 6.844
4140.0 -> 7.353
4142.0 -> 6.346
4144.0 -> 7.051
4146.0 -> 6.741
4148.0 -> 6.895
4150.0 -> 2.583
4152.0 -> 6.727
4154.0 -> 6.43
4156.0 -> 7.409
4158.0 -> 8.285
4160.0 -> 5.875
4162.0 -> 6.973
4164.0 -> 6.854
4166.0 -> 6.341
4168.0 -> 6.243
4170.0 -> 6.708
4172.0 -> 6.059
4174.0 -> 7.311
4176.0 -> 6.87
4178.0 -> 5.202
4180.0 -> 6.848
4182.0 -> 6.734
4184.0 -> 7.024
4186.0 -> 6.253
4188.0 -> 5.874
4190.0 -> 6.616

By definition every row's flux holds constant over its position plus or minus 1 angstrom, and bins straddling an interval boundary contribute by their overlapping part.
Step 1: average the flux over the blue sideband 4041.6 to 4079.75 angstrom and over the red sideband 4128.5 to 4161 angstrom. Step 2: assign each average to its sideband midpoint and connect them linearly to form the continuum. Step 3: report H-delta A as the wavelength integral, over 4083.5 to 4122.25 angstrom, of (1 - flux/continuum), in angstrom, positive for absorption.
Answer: 0.7 angstrom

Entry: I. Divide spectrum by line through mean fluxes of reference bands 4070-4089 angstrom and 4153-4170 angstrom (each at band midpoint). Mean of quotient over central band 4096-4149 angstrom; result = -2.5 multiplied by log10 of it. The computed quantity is 0.031 mag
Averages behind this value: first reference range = 7.26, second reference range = 6.8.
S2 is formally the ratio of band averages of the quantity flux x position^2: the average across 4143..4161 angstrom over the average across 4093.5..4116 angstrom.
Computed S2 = 0.97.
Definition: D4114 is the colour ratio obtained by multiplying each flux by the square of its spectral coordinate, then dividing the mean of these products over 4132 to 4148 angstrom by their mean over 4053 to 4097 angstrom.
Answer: 1.03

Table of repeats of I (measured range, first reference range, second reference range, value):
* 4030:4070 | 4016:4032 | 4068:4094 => 0.05 mag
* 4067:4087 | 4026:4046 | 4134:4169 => -0.05 mag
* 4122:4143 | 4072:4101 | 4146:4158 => -0.06 mag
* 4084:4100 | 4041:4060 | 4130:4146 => 0.03 mag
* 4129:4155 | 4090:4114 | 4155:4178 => -0.01 mag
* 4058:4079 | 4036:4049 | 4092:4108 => -0.05 mag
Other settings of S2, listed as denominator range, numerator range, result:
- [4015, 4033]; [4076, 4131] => 0.95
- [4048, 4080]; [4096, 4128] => 0.92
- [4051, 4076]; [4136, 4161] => 0.95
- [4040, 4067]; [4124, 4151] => 0.97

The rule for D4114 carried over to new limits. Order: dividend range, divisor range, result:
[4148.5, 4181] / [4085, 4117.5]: 0.95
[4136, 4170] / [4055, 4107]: 0.96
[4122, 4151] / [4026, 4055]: 0.97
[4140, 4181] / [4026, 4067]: 0.96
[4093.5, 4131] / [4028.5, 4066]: 0.96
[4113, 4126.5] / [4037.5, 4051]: 0.94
